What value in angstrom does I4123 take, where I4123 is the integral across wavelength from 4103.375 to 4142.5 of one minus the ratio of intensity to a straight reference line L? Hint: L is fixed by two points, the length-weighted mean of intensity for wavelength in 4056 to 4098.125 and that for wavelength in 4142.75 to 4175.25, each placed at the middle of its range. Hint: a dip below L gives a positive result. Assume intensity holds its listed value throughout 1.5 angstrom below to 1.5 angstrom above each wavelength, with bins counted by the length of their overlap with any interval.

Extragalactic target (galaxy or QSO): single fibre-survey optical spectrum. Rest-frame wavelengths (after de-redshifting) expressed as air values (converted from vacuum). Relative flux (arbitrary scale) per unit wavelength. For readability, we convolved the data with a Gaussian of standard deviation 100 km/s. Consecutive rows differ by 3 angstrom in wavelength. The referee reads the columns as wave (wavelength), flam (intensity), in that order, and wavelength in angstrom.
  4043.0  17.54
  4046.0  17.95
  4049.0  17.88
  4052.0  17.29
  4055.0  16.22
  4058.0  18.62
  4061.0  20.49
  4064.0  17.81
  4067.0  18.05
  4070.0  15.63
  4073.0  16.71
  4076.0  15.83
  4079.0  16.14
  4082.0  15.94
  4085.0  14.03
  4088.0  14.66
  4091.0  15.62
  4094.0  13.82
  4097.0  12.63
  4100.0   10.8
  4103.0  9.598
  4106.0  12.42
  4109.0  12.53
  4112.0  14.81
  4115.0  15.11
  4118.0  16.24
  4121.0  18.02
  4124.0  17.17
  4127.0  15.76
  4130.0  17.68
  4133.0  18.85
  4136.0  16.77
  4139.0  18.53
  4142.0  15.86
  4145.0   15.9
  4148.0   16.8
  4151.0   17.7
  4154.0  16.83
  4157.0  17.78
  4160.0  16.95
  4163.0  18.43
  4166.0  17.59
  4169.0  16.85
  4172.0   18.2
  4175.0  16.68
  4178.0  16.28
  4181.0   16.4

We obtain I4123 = 1.9 angstrom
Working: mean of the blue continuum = 16.2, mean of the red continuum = 17.2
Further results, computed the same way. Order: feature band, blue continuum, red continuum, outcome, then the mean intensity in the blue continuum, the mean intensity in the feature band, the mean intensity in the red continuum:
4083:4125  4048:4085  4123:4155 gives 7.4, 17.1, 14.1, 17.1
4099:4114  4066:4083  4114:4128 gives 3.9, 16.3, 12.2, 16.5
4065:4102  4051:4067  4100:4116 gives 1.1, 18.1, 15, 12.6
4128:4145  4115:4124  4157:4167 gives -0.2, 16.8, 17.3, 17.7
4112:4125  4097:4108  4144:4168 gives -3.3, 11.2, 16.4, 17.3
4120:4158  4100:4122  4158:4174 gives -3.7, 13.8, 17.2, 17.6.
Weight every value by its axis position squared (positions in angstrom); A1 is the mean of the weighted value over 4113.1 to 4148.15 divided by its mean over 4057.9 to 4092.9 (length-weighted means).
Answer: 1.05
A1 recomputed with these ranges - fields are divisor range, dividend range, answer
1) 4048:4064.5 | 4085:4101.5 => 0.76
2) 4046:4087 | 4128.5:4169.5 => 1.06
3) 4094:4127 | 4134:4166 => 1.25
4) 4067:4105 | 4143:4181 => 1.23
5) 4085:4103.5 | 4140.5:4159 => 1.32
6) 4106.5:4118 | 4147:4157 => 1.23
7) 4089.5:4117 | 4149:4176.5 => 1.37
